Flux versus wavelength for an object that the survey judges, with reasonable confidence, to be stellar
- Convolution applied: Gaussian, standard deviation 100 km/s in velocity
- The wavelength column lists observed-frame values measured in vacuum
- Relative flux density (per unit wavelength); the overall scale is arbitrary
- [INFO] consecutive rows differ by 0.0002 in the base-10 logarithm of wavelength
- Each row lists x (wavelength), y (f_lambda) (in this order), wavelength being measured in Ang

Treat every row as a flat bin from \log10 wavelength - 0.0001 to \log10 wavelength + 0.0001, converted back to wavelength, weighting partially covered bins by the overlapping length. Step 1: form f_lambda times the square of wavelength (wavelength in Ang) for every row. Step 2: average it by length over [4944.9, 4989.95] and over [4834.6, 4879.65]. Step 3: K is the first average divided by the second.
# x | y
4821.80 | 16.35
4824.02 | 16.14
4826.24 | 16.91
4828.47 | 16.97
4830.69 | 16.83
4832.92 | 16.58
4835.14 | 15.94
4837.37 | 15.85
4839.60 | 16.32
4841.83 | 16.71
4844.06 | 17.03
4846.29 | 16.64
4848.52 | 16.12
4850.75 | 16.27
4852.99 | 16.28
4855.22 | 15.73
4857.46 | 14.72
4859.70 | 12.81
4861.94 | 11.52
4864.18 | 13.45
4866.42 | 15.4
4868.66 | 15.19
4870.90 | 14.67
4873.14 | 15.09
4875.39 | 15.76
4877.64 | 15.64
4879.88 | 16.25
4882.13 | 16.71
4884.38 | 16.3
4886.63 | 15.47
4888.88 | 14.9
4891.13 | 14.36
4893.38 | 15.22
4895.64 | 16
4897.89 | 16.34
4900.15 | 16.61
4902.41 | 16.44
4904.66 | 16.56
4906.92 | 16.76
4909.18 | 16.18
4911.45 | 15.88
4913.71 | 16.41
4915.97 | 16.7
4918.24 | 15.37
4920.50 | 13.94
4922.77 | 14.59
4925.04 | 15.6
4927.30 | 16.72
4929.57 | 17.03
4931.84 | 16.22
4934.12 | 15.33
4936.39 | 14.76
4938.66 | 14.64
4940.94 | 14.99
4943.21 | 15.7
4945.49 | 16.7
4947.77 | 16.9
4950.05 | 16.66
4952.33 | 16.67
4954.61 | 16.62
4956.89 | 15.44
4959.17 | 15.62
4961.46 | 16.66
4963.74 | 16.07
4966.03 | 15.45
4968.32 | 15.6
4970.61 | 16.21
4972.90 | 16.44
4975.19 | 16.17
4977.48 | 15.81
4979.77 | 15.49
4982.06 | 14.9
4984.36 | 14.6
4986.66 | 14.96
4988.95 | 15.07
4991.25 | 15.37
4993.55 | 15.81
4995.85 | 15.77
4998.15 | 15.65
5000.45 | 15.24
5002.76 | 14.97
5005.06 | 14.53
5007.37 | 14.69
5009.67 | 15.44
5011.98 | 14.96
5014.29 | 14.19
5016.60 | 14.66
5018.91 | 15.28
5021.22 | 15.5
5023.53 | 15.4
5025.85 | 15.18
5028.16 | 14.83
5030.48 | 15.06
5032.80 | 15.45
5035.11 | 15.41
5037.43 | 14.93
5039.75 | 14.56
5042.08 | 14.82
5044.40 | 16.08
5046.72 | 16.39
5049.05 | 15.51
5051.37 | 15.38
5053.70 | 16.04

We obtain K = 1.1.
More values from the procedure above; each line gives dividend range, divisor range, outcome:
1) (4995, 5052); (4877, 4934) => 1.00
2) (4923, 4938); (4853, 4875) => 1.13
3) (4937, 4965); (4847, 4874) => 1.12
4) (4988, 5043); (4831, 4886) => 1.04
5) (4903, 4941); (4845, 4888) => 1.06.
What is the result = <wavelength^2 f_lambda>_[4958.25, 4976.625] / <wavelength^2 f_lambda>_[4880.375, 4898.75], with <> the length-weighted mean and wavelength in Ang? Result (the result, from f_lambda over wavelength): 1.06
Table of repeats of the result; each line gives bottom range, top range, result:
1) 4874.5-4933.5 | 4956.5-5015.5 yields 1.00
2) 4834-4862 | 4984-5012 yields 1.03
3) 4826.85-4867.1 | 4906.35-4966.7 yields 1.06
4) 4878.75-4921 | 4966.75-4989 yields 1.01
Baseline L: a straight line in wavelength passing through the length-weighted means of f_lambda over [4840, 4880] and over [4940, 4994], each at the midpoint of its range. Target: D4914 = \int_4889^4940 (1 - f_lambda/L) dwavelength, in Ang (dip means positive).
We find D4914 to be -0.7 Ang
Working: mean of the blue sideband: 15.3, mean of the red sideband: 15.8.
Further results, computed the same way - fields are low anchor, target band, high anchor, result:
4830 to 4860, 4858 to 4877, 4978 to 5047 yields 2.0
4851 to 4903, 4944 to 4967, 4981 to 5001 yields -1.5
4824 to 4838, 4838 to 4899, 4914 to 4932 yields 2.9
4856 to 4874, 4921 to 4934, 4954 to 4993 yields -0.7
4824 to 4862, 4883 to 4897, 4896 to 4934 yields 0.5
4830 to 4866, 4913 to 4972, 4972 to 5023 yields -2.0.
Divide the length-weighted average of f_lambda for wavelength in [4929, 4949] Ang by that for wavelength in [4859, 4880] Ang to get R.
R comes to 1.08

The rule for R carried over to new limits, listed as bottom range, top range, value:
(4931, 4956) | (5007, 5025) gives 0.94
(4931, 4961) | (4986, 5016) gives 0.95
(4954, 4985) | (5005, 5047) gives 0.96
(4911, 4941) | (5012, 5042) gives 0.96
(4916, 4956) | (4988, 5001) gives 0.98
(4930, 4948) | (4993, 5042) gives 0.97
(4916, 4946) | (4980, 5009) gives 0.98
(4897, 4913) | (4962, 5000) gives 0.95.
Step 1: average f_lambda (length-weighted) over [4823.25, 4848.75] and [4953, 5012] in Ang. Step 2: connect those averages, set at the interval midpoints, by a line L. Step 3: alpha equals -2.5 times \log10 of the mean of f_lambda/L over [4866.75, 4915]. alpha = 0.021 mag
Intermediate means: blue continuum 16.5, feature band 15.8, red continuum 15.5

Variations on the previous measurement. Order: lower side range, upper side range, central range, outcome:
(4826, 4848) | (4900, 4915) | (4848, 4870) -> 0.12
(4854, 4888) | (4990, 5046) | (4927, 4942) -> -0.04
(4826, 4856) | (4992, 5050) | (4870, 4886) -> 0.03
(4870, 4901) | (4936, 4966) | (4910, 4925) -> 0.02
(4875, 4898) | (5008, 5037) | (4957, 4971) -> -0.04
